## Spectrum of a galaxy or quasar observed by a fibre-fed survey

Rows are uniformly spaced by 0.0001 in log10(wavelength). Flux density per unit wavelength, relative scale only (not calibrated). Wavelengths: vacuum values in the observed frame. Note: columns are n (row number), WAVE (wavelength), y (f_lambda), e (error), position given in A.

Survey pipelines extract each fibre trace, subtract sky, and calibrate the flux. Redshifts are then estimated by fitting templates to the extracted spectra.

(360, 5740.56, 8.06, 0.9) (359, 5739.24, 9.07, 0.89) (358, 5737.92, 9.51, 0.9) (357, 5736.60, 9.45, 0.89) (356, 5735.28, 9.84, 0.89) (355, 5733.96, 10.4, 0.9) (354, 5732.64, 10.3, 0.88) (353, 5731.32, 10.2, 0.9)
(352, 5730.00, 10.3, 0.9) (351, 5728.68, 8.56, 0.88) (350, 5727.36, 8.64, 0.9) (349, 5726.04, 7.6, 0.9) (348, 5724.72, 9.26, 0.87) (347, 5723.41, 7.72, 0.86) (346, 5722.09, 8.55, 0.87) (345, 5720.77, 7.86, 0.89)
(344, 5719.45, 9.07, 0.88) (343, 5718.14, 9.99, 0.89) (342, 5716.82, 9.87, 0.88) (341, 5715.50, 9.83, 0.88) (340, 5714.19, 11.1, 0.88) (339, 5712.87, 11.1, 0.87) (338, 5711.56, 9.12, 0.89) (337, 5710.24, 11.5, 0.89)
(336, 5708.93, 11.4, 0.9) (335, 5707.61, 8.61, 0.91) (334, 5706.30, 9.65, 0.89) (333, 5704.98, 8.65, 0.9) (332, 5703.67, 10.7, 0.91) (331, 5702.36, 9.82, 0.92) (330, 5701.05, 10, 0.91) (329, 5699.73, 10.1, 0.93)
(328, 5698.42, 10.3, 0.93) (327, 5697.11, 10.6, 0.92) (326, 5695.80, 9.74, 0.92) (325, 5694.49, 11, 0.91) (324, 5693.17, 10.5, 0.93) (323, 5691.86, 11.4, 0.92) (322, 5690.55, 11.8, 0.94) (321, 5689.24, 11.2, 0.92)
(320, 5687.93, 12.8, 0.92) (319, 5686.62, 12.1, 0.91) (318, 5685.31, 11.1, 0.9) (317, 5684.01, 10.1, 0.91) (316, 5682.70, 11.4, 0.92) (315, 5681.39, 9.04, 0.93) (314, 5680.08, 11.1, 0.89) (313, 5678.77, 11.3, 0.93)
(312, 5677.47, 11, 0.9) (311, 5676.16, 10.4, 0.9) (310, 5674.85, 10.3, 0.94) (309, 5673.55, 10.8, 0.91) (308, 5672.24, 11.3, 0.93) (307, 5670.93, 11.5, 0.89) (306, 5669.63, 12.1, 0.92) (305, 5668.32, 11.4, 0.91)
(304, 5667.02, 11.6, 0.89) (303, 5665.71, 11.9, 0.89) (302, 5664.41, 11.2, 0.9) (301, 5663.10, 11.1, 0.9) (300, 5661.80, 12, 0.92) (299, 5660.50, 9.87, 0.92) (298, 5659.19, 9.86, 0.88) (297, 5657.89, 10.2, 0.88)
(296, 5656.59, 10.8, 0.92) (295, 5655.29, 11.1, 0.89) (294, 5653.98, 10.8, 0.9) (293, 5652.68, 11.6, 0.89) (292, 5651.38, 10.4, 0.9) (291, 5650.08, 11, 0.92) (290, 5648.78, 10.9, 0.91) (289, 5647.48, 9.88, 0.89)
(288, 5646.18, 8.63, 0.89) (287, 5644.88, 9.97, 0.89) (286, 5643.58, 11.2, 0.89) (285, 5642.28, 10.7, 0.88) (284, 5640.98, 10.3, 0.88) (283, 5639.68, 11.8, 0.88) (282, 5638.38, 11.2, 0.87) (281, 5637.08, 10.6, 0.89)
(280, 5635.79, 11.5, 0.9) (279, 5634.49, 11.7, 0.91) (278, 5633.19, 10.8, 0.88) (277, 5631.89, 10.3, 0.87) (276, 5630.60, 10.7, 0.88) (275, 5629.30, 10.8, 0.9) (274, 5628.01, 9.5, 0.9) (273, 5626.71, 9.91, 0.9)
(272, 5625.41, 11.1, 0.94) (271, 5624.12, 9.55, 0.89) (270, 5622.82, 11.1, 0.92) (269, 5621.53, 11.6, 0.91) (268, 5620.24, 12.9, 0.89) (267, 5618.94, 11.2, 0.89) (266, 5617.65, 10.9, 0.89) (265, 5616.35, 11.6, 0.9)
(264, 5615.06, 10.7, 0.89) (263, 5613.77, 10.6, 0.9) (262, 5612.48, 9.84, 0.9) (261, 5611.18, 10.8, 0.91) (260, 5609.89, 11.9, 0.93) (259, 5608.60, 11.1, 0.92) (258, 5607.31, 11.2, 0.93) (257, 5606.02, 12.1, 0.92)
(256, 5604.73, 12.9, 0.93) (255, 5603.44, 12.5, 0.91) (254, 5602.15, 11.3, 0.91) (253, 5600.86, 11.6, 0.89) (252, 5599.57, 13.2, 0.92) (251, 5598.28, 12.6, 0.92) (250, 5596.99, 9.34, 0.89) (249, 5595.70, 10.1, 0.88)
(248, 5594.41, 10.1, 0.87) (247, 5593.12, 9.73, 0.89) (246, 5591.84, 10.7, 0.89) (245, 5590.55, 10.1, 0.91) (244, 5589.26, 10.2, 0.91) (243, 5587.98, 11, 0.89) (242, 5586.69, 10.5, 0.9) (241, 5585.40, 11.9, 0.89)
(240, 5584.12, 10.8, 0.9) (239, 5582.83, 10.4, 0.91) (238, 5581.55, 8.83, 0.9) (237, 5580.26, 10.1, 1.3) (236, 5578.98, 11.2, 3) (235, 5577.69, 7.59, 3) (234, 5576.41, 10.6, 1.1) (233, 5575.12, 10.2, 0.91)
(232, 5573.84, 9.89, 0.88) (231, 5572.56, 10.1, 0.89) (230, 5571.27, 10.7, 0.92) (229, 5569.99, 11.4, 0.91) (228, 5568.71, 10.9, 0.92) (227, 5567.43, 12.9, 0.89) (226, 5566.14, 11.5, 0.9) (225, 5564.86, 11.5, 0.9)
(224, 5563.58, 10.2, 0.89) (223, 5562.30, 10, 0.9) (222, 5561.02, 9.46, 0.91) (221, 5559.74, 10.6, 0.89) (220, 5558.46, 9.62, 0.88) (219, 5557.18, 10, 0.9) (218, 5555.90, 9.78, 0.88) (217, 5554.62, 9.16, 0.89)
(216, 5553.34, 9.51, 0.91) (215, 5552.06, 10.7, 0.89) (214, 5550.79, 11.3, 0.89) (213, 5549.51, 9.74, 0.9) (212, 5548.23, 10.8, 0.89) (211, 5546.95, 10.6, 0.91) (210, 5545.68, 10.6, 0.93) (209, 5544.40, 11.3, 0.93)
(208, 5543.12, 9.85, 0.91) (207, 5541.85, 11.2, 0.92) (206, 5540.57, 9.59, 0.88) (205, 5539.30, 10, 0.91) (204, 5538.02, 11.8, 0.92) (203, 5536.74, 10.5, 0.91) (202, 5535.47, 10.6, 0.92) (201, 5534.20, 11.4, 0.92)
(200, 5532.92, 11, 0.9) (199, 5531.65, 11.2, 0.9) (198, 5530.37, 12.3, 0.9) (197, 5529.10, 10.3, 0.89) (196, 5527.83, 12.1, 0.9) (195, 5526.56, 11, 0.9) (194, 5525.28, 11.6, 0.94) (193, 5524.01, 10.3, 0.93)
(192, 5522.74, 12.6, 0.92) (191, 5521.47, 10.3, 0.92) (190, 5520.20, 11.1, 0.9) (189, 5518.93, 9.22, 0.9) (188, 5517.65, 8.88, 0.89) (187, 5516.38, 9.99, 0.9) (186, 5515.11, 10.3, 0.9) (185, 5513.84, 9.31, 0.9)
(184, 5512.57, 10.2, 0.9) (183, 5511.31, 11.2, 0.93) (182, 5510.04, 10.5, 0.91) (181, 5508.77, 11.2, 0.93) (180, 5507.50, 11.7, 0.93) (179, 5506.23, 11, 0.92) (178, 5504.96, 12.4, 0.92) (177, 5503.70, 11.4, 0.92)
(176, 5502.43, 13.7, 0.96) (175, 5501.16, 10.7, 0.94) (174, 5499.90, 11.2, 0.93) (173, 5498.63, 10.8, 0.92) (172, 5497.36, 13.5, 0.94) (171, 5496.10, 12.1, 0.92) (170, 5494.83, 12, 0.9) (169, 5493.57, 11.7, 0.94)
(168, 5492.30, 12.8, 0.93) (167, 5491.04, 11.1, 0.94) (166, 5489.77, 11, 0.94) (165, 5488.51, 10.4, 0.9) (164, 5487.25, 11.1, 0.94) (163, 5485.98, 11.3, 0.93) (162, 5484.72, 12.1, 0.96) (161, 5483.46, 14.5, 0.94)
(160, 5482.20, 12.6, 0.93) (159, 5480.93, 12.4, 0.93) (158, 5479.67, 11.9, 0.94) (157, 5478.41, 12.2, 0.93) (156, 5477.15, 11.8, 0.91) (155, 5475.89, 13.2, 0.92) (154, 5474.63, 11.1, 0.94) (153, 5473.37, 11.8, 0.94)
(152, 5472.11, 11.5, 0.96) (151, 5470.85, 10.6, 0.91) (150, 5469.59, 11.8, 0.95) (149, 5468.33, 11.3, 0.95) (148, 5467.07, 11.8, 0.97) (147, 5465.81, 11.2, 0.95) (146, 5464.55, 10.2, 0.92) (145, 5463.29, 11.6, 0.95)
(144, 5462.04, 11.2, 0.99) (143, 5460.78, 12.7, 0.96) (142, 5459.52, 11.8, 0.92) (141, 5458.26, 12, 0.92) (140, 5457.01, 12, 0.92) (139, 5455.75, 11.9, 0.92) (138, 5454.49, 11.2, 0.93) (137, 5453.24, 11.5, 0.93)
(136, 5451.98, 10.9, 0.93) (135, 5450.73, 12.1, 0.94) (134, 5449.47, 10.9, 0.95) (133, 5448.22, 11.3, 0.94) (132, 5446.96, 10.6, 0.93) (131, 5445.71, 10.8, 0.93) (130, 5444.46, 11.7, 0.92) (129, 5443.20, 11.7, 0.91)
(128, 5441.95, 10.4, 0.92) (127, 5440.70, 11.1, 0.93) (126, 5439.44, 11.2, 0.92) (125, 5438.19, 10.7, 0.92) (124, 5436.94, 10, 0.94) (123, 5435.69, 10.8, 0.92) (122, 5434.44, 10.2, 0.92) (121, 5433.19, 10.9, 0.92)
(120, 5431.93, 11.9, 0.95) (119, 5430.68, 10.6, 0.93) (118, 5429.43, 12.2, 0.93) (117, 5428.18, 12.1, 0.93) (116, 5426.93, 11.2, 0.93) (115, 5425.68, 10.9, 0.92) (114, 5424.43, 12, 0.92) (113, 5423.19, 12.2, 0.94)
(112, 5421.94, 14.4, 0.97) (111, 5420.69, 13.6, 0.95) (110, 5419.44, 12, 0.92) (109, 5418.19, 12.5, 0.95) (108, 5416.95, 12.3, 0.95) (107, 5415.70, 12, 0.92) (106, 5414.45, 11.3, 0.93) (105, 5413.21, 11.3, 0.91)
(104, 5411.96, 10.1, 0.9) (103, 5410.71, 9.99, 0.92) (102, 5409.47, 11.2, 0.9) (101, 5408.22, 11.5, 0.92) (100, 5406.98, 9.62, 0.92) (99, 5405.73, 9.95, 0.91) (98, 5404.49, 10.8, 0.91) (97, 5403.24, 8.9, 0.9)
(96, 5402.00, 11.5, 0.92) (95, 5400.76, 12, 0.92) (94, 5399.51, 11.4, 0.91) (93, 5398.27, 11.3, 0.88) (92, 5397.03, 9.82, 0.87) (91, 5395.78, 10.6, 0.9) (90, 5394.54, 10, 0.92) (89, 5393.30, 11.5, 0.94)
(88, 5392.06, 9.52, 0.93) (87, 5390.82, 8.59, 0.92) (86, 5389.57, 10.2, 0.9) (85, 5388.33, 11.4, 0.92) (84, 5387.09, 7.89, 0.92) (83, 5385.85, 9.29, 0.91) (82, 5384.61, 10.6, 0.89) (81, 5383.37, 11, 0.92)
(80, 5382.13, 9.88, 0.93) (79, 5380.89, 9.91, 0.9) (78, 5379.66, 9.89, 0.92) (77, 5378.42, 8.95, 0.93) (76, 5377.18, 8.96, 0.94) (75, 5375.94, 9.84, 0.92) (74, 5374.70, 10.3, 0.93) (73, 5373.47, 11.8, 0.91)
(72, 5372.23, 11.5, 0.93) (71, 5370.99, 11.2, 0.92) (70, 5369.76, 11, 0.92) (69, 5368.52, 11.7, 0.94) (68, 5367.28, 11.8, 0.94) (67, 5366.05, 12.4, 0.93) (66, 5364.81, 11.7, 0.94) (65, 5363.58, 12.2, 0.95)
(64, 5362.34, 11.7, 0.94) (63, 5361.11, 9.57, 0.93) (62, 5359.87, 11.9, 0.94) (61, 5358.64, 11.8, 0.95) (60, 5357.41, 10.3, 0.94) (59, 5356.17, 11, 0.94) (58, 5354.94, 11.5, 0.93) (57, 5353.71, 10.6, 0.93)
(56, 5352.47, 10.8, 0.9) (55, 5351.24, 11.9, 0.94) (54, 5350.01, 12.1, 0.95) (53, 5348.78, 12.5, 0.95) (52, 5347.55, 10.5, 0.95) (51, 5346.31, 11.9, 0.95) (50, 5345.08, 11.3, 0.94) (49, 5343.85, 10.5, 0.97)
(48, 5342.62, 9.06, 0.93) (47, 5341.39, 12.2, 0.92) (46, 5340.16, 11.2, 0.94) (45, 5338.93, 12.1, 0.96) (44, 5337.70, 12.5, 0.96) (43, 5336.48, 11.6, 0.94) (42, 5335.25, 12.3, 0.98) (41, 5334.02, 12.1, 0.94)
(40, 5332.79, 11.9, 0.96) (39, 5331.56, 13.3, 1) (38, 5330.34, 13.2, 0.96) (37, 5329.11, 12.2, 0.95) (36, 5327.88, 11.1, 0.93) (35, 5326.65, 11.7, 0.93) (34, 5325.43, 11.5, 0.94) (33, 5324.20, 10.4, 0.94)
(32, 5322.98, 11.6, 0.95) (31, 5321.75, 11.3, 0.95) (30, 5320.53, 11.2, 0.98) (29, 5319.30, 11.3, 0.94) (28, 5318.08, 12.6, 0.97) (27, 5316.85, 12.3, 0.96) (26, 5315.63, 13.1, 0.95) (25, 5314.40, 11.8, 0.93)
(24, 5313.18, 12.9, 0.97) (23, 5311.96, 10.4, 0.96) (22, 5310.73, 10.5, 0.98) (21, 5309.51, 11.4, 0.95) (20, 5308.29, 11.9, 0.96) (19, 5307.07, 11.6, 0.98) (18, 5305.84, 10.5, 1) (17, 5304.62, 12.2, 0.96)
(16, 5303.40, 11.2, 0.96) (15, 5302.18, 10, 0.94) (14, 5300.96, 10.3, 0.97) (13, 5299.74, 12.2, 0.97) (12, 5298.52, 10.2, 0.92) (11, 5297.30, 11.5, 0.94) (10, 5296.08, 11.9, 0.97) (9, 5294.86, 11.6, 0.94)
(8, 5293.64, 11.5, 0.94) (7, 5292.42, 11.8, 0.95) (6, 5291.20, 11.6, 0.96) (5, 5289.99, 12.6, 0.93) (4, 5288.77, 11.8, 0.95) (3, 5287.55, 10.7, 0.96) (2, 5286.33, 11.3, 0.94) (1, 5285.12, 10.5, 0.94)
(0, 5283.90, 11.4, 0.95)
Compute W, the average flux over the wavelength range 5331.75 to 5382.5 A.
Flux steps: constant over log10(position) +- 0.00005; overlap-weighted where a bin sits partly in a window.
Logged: 11.2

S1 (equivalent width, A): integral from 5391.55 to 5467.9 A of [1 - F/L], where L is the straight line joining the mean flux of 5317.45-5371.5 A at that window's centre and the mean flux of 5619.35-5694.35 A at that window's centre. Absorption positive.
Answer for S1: 0.81 A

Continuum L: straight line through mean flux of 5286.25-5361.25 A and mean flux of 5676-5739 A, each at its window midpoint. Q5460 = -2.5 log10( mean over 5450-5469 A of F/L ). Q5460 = -0.05 mag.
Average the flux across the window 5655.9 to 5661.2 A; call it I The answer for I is 10.2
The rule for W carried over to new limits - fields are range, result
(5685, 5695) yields 11.5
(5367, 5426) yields 10.8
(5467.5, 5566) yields 11.1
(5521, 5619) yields 10.8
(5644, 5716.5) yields 10.7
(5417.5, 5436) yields 11.9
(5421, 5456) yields 11.3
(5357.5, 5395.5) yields 10.6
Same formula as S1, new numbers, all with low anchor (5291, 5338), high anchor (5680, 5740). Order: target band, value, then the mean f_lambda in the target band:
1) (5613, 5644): -1.68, 10.9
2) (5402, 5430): -0.58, 11.5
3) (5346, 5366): 0.14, 11.4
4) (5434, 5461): -0.34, 11.2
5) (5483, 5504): -1.77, 11.8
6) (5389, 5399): 0.98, 10.2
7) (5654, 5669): -1.13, 11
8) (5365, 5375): -0.08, 11.5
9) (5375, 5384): 1.25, 9.8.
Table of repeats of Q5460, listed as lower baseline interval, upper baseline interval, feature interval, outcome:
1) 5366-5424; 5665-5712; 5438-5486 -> -0.08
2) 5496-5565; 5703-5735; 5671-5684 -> -0.09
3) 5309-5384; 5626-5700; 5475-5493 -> -0.08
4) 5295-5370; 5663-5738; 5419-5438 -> -0.04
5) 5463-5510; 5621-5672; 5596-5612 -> -0.06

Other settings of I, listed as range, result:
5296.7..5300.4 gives 11.3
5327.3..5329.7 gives 11.6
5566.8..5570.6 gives 11.7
